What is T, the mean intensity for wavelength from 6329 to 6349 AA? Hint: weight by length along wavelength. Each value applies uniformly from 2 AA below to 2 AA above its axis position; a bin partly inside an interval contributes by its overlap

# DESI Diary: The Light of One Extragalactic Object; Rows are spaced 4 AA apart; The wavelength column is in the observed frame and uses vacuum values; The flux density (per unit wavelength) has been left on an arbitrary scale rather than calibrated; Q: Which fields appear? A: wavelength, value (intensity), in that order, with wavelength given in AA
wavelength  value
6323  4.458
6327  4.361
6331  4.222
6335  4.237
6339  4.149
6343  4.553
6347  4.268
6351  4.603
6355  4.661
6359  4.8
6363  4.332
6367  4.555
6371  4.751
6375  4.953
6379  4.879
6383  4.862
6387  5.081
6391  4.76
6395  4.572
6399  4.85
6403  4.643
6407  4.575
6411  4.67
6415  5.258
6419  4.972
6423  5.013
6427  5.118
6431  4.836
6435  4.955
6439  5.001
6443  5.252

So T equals 4.29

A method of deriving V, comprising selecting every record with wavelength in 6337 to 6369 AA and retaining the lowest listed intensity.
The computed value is 4.149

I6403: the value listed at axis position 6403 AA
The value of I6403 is 4.643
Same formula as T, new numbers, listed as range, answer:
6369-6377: 4.85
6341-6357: 4.52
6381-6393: 4.9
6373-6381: 4.92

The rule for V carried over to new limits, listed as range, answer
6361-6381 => 4.332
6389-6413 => 4.572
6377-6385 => 4.862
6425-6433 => 4.836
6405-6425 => 4.575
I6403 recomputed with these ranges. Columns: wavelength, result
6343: 4.553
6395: 4.572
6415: 5.258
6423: 5.013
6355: 4.661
